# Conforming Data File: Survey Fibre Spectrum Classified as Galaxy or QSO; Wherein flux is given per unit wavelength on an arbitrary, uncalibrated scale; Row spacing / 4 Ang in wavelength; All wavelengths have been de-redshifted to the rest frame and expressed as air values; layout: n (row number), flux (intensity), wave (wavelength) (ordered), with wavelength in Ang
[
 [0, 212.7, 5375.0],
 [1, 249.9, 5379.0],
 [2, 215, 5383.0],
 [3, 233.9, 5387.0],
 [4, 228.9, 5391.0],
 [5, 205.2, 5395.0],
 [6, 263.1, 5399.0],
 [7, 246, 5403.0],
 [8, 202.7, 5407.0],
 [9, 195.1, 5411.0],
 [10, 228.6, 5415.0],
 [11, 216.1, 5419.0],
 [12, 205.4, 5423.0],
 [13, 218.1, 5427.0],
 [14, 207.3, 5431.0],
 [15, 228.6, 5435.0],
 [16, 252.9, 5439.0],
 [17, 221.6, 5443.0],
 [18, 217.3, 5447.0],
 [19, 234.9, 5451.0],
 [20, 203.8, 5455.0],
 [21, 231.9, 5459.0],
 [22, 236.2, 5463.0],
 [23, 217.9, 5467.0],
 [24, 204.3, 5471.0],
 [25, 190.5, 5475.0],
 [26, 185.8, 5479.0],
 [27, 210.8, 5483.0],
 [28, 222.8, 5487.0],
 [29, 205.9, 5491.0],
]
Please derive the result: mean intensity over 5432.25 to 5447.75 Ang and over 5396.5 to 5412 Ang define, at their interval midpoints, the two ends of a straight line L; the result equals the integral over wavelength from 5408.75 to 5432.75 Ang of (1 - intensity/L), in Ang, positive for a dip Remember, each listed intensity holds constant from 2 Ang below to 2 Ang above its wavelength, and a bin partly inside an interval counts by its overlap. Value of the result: 1.8 Ang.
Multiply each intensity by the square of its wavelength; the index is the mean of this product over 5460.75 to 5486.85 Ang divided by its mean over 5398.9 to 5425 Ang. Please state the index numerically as 0.97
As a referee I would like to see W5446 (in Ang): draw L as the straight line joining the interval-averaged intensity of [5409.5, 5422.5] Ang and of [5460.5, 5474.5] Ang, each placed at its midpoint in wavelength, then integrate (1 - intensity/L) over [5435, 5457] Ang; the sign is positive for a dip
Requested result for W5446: -1.1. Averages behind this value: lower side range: 213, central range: 226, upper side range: 217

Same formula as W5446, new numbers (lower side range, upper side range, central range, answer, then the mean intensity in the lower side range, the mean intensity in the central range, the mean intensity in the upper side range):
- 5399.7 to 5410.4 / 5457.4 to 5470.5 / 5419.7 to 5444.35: 0.38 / 225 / 222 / 226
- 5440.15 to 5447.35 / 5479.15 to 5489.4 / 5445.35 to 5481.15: 0.68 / 224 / 214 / 211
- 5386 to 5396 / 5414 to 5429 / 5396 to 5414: -0.45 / 223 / 226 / 216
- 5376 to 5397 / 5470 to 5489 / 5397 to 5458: -2.05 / 226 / 223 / 203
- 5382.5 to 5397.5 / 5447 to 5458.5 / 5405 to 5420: 0.79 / 223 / 210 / 221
